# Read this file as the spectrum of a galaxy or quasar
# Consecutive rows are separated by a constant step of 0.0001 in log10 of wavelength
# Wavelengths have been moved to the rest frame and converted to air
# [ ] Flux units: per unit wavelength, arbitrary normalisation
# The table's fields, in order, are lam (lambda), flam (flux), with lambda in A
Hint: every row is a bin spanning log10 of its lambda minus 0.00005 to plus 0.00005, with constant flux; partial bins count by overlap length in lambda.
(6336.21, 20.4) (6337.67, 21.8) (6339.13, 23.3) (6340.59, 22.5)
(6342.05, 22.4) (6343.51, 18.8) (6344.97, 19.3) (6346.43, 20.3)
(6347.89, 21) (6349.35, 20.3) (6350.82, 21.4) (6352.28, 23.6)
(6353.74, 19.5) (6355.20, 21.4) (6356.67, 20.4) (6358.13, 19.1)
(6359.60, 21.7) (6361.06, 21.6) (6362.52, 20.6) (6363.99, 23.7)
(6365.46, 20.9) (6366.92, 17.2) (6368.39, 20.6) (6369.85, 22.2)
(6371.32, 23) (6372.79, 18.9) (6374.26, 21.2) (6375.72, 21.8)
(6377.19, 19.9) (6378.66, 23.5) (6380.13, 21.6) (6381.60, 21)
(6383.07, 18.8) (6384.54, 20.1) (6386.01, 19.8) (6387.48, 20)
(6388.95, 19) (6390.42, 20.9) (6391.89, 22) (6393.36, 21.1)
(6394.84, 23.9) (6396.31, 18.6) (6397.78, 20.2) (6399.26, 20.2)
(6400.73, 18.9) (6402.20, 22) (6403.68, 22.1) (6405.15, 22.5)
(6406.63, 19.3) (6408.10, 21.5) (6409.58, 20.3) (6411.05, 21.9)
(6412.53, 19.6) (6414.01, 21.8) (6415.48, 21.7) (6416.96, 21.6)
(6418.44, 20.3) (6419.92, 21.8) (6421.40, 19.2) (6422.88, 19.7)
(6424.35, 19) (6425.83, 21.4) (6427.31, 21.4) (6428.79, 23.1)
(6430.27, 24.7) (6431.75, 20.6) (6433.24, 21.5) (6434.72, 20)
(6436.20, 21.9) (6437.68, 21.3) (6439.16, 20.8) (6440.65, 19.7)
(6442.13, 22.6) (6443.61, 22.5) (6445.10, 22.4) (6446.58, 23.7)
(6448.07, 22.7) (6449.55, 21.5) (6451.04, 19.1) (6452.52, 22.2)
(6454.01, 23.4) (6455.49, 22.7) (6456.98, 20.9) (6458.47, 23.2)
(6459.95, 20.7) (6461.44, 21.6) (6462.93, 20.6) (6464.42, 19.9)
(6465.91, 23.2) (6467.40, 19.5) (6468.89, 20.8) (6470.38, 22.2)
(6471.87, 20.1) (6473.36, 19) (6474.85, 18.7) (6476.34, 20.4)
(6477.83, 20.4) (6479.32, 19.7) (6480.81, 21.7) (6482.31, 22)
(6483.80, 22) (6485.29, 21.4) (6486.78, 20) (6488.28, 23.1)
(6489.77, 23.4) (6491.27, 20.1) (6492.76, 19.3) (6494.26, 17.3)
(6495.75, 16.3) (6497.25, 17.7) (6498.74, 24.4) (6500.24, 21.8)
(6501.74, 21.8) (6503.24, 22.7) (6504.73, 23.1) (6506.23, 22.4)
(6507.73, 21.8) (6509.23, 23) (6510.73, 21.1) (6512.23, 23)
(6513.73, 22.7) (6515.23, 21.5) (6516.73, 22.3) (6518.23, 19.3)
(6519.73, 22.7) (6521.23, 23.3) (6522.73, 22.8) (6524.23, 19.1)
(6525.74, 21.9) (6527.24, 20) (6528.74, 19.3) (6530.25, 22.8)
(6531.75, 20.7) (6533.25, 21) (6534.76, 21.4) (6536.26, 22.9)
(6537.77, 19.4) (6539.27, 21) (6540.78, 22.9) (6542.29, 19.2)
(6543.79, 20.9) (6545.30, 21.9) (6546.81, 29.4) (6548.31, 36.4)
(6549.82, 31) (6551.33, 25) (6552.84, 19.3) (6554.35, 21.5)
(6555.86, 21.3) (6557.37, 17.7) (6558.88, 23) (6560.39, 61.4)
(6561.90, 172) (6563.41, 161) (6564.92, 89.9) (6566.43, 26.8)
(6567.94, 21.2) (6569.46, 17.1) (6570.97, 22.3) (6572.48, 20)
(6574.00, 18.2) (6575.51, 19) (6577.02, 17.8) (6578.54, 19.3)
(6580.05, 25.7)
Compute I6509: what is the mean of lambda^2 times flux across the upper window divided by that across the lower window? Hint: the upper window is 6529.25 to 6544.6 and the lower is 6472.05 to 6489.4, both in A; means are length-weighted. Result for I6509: 1.04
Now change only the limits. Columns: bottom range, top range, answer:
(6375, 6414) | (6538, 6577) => 1.91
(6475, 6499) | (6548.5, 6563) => 2.30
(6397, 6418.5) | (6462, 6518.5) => 1.03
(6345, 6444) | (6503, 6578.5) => 1.50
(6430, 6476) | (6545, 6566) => 2.54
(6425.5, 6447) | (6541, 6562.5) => 1.70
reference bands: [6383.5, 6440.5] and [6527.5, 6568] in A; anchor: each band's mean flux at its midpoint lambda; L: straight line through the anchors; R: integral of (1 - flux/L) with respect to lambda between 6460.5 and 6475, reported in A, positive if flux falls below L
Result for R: 3.7 A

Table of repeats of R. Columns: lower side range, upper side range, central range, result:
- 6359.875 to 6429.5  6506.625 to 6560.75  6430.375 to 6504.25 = 3.1 A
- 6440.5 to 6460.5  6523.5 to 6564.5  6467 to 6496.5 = 6.7 A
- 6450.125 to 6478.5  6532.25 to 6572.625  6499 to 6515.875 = 3.9 A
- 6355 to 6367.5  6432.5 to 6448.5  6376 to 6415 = 0.7 A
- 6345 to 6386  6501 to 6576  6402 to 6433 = 3.2 A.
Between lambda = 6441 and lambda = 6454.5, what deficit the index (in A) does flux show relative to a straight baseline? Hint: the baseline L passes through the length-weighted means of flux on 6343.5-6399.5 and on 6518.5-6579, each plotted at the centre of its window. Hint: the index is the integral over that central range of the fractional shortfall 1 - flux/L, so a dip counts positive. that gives 1.8 A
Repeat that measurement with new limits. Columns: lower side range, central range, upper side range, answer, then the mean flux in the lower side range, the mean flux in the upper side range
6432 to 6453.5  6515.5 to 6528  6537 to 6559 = 0.8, 21.6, 23.3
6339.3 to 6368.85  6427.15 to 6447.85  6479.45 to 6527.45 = -0.7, 20.9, 21.4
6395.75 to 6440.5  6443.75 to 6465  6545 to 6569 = 4.8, 21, 48.8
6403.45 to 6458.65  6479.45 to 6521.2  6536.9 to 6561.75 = 7.4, 21.4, 29.3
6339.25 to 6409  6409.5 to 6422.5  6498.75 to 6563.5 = 1.1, 20.9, 28.6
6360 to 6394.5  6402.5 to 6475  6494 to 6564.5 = 9.0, 20.9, 29.4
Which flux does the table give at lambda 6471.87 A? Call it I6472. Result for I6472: 20.1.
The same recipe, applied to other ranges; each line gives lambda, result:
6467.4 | 19.5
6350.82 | 21.4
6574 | 18.2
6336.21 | 20.4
